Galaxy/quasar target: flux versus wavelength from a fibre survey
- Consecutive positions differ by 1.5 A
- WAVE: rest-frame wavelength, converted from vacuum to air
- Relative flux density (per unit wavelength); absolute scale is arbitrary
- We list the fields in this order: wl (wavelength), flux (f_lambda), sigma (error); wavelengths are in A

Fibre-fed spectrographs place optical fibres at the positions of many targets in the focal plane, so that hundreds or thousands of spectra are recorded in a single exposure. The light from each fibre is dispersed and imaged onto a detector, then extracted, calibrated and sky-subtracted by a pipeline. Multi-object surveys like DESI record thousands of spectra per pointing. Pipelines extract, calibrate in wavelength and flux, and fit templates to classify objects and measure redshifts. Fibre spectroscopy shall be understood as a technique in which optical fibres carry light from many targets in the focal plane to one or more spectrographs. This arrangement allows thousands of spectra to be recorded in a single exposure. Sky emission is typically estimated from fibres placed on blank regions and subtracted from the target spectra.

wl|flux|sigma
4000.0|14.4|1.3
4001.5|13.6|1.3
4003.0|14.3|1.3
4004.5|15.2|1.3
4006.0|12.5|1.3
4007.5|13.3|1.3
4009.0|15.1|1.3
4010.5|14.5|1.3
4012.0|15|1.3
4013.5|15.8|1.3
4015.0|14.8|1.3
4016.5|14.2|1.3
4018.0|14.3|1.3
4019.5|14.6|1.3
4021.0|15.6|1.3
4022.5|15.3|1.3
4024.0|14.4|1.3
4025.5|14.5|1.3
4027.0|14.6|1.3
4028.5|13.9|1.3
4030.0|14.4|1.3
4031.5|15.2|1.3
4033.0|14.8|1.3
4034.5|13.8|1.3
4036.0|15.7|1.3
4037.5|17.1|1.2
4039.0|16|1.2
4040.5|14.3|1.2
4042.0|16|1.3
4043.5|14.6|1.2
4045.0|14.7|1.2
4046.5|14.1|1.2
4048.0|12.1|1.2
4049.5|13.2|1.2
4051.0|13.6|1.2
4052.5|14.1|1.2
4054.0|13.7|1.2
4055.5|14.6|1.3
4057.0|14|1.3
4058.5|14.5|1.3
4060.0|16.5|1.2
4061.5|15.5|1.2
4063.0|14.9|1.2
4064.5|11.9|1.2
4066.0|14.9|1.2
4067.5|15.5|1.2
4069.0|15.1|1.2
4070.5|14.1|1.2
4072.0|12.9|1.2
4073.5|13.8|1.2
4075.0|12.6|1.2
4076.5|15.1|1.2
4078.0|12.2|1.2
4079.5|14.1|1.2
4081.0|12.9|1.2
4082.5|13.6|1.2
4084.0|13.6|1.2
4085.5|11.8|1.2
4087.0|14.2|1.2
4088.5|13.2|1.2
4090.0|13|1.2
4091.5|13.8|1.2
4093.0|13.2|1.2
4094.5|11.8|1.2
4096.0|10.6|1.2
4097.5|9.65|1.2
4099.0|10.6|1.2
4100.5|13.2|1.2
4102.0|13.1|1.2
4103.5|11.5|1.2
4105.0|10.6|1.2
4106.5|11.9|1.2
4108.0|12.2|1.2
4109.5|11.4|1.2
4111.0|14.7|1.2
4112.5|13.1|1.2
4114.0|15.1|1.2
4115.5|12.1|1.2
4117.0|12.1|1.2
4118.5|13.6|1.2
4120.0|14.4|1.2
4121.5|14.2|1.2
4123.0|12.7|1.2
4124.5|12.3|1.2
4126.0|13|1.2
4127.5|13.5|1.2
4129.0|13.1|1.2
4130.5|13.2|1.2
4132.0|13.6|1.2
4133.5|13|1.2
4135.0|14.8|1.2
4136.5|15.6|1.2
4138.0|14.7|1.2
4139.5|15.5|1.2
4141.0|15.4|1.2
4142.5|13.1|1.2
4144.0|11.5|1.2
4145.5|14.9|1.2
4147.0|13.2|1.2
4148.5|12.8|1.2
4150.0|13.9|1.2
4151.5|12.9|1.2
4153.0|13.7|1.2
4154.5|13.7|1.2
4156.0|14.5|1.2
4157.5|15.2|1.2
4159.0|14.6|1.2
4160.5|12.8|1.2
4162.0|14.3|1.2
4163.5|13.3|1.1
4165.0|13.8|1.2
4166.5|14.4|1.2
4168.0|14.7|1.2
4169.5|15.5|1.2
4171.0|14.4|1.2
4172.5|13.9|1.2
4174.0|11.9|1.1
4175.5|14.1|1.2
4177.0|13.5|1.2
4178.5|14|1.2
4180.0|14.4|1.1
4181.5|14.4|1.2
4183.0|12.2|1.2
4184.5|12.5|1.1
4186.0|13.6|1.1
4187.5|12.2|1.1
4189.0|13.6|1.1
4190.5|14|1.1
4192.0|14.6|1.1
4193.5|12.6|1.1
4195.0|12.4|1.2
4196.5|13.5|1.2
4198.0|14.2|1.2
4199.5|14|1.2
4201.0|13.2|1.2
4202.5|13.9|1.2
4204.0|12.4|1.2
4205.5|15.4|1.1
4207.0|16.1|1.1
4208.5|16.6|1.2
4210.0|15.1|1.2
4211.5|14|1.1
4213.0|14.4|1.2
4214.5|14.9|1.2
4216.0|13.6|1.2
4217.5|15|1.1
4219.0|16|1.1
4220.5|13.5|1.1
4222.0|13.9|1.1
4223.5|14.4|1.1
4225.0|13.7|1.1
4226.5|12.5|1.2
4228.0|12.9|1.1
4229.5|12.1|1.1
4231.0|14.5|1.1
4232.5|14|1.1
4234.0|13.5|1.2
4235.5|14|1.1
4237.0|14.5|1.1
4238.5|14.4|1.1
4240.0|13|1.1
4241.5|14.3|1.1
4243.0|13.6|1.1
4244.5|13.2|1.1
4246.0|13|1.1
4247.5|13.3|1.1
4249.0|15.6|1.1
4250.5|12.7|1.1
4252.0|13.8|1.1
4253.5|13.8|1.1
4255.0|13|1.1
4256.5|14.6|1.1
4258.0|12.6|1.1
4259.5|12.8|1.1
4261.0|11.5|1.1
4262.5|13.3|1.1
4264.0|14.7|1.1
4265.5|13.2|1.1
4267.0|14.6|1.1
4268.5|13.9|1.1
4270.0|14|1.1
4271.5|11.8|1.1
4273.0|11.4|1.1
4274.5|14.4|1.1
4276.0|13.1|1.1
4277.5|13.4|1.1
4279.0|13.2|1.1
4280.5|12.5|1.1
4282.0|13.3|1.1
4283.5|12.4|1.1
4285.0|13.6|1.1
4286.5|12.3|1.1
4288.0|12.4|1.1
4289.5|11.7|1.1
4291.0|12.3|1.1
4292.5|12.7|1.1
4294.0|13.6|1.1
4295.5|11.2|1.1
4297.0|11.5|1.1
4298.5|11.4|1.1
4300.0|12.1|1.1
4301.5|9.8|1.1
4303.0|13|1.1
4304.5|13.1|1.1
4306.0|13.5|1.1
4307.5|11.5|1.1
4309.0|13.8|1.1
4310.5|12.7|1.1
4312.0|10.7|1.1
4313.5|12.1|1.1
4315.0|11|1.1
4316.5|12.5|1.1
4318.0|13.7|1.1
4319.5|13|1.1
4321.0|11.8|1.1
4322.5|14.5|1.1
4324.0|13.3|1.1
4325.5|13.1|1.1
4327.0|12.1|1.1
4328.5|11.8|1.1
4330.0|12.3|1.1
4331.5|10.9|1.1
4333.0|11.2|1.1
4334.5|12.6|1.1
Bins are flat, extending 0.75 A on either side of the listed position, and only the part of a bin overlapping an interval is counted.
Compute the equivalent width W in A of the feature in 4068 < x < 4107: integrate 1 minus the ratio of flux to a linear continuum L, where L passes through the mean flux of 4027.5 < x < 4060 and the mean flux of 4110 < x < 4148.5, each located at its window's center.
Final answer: 3.6 A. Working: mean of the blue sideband 14.5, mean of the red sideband 13.7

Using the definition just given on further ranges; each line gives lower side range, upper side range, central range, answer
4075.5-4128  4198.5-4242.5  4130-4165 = -1.6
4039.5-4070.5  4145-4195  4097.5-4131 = 3.2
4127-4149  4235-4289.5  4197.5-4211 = -0.9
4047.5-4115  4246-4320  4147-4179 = -1.9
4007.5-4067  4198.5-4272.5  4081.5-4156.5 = 6.1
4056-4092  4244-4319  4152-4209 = -2.3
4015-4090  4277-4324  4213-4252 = -2.7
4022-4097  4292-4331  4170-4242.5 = -4.5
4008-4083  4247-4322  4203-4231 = -2.1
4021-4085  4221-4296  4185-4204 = 0.3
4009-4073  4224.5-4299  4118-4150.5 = 0.6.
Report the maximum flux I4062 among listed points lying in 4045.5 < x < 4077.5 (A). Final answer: 16.5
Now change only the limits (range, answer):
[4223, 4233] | 14.5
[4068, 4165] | 15.6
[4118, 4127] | 14.4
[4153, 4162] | 15.2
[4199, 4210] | 16.6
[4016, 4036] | 15.7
